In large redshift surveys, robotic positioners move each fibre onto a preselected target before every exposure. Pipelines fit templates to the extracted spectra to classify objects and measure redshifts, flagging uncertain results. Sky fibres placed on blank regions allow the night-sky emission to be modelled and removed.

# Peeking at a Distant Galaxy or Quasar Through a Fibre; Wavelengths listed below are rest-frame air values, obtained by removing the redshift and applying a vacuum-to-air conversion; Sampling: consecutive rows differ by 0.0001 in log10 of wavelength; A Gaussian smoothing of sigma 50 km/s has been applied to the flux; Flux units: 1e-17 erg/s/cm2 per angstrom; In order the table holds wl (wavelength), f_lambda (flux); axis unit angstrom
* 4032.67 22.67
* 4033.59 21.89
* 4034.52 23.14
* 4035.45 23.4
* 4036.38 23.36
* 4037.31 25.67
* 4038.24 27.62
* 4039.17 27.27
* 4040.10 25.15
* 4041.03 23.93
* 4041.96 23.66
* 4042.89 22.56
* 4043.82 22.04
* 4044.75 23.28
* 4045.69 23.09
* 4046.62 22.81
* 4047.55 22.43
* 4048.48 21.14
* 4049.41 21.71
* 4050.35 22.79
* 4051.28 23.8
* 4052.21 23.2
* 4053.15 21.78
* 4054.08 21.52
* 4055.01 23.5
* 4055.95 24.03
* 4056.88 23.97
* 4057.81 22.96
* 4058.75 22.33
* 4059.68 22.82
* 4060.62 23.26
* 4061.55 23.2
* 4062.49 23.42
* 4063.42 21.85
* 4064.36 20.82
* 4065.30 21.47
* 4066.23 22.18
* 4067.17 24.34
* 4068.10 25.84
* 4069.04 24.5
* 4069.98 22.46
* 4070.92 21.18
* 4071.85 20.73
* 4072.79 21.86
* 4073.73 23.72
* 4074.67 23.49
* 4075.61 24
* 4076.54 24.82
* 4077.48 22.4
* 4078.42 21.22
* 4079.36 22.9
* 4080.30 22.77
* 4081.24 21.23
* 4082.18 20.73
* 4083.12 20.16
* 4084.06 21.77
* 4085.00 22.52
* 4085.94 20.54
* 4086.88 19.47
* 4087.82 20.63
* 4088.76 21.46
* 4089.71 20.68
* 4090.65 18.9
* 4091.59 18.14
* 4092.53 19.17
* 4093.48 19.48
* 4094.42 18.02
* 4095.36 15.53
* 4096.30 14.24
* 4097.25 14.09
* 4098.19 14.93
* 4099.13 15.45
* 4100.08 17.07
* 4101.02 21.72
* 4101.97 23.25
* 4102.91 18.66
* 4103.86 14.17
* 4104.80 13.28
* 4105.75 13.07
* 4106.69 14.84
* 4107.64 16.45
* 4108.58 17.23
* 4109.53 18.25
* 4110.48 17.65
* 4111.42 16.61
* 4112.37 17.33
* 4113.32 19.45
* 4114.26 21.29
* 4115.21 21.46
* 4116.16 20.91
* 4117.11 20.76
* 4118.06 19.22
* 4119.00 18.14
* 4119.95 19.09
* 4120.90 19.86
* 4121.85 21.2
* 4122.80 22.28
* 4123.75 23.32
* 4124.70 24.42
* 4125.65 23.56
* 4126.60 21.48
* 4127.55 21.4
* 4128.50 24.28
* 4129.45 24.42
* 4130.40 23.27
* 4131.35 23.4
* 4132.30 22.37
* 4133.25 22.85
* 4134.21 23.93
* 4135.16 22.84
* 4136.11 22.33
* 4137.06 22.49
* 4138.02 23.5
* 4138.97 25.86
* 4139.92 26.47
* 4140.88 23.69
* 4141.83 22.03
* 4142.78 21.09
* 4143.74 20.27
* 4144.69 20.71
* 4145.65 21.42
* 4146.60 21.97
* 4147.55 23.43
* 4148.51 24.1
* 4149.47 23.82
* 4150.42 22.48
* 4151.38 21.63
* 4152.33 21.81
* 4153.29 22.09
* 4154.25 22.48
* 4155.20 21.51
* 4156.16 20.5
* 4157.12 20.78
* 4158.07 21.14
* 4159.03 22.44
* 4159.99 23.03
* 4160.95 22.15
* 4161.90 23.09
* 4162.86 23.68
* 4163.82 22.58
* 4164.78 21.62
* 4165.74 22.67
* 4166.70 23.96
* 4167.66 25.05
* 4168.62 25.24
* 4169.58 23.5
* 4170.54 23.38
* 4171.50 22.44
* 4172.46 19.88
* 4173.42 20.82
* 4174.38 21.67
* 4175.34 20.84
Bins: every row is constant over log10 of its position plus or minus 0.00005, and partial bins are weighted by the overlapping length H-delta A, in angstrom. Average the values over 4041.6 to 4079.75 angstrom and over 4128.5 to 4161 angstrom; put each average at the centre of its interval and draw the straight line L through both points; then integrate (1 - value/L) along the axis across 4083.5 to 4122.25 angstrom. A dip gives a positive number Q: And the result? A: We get 7.30 angstrom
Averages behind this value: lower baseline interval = 22.8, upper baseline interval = 22.6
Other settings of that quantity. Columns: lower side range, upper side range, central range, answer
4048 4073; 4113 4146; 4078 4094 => 1.30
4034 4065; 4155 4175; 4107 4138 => 2.28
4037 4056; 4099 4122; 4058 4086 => -1.51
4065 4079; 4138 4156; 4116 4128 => 0.80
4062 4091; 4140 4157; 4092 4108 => 3.92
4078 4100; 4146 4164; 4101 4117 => 1.79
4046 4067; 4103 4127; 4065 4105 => 1.01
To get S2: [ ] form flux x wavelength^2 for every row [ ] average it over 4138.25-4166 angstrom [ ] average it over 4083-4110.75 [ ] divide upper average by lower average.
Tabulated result 1.28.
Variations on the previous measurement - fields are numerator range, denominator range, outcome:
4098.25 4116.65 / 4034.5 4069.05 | 0.78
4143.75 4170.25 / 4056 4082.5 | 1.03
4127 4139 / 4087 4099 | 1.32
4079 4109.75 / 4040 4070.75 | 0.82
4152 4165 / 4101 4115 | 1.29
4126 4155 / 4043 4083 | 1.04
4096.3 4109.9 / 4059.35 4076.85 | 0.73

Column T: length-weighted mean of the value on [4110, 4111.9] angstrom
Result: 17.1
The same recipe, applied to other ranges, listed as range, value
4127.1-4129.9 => 23.4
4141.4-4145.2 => 21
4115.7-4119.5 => 19.8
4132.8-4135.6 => 23.2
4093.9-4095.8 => 16.9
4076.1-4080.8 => 22.8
